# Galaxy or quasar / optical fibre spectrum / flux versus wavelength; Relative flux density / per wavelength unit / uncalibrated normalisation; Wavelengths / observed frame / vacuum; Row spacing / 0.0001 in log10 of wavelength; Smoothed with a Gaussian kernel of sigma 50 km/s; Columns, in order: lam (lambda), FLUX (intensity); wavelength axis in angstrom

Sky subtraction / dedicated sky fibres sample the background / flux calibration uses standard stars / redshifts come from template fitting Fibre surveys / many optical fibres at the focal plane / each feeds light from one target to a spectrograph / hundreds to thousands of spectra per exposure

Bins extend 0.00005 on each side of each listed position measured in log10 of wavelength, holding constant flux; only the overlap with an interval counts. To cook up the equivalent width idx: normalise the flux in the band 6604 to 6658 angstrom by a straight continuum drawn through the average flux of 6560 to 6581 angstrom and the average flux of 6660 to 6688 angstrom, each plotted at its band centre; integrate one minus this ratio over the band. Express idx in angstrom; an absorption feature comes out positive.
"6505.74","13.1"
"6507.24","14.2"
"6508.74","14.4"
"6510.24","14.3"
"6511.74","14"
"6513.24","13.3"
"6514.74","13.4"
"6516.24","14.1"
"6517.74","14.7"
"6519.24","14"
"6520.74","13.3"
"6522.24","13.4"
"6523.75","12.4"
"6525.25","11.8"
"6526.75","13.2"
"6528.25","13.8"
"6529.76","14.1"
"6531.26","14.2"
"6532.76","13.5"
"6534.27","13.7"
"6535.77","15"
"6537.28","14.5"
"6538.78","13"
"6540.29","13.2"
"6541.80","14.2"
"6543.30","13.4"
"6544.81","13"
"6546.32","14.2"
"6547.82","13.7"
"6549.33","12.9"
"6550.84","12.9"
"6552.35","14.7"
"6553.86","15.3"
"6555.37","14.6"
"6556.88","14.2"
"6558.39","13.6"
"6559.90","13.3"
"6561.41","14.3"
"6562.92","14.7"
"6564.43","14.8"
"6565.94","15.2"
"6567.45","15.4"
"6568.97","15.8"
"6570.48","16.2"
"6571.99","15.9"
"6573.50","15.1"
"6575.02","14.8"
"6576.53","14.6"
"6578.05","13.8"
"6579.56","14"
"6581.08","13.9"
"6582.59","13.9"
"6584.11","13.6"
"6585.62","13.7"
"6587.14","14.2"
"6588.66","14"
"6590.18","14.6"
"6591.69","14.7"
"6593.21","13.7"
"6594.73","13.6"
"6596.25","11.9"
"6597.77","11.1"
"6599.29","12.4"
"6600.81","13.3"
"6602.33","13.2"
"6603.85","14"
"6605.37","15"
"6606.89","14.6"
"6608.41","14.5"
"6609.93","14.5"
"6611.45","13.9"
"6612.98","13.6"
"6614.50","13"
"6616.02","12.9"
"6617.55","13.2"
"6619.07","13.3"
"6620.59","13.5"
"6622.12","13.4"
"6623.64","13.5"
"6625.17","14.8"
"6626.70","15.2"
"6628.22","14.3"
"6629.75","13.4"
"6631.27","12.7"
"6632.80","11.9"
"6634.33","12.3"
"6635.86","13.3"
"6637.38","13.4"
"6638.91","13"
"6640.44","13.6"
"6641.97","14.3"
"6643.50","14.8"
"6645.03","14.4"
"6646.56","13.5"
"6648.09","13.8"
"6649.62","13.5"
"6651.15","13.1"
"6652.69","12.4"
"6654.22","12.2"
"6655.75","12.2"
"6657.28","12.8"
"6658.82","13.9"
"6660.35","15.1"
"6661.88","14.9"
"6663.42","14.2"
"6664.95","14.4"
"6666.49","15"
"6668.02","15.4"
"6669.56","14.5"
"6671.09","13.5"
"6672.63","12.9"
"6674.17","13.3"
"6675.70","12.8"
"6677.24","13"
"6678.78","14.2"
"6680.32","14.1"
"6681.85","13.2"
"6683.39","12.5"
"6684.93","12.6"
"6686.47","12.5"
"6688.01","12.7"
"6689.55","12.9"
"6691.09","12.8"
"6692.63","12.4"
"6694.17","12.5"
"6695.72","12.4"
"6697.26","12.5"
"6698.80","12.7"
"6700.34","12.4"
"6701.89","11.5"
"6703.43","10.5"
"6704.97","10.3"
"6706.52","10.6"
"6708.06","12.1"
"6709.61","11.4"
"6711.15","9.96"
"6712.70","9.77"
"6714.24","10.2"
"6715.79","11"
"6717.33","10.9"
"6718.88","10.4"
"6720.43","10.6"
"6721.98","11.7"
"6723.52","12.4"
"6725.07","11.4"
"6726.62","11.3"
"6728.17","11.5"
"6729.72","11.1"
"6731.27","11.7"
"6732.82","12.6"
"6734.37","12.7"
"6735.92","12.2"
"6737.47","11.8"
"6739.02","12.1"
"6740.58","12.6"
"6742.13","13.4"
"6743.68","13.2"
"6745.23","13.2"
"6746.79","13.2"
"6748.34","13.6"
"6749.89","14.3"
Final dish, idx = 2.55 angstrom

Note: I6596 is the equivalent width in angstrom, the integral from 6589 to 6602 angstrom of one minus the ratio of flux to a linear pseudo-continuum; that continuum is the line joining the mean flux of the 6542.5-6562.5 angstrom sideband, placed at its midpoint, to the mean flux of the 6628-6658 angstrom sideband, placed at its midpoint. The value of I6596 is 0.36 angstrom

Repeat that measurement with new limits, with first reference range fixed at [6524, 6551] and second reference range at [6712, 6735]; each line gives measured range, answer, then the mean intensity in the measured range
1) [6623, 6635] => -1.04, 13.5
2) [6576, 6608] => -2.01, 13.7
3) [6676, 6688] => -1.34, 13.1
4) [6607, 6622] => -1.20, 13.6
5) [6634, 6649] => -1.70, 13.7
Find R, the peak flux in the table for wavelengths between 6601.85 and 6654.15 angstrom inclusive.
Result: 15.2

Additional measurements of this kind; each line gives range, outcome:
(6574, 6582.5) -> 14.8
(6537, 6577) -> 16.2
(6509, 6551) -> 15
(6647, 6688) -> 15.4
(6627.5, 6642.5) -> 14.3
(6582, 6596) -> 14.7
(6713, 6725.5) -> 12.4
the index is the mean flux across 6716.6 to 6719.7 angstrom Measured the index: 10.6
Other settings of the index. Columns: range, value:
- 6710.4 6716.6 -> 10.2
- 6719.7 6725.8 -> 11.5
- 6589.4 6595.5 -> 14.1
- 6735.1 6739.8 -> 12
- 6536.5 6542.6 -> 13.7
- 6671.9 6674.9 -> 13.1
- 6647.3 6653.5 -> 13.2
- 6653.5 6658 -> 12.4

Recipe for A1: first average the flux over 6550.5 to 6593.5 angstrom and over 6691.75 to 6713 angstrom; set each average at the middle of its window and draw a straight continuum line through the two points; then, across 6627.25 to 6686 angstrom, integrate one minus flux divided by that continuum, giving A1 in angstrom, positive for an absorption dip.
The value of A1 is -4.6 angstrom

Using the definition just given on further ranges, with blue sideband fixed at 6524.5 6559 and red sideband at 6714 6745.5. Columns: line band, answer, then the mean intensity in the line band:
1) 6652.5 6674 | -2.3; 13.8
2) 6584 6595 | -0.6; 14.1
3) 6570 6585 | -1.3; 14.5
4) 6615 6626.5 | -0.6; 13.6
